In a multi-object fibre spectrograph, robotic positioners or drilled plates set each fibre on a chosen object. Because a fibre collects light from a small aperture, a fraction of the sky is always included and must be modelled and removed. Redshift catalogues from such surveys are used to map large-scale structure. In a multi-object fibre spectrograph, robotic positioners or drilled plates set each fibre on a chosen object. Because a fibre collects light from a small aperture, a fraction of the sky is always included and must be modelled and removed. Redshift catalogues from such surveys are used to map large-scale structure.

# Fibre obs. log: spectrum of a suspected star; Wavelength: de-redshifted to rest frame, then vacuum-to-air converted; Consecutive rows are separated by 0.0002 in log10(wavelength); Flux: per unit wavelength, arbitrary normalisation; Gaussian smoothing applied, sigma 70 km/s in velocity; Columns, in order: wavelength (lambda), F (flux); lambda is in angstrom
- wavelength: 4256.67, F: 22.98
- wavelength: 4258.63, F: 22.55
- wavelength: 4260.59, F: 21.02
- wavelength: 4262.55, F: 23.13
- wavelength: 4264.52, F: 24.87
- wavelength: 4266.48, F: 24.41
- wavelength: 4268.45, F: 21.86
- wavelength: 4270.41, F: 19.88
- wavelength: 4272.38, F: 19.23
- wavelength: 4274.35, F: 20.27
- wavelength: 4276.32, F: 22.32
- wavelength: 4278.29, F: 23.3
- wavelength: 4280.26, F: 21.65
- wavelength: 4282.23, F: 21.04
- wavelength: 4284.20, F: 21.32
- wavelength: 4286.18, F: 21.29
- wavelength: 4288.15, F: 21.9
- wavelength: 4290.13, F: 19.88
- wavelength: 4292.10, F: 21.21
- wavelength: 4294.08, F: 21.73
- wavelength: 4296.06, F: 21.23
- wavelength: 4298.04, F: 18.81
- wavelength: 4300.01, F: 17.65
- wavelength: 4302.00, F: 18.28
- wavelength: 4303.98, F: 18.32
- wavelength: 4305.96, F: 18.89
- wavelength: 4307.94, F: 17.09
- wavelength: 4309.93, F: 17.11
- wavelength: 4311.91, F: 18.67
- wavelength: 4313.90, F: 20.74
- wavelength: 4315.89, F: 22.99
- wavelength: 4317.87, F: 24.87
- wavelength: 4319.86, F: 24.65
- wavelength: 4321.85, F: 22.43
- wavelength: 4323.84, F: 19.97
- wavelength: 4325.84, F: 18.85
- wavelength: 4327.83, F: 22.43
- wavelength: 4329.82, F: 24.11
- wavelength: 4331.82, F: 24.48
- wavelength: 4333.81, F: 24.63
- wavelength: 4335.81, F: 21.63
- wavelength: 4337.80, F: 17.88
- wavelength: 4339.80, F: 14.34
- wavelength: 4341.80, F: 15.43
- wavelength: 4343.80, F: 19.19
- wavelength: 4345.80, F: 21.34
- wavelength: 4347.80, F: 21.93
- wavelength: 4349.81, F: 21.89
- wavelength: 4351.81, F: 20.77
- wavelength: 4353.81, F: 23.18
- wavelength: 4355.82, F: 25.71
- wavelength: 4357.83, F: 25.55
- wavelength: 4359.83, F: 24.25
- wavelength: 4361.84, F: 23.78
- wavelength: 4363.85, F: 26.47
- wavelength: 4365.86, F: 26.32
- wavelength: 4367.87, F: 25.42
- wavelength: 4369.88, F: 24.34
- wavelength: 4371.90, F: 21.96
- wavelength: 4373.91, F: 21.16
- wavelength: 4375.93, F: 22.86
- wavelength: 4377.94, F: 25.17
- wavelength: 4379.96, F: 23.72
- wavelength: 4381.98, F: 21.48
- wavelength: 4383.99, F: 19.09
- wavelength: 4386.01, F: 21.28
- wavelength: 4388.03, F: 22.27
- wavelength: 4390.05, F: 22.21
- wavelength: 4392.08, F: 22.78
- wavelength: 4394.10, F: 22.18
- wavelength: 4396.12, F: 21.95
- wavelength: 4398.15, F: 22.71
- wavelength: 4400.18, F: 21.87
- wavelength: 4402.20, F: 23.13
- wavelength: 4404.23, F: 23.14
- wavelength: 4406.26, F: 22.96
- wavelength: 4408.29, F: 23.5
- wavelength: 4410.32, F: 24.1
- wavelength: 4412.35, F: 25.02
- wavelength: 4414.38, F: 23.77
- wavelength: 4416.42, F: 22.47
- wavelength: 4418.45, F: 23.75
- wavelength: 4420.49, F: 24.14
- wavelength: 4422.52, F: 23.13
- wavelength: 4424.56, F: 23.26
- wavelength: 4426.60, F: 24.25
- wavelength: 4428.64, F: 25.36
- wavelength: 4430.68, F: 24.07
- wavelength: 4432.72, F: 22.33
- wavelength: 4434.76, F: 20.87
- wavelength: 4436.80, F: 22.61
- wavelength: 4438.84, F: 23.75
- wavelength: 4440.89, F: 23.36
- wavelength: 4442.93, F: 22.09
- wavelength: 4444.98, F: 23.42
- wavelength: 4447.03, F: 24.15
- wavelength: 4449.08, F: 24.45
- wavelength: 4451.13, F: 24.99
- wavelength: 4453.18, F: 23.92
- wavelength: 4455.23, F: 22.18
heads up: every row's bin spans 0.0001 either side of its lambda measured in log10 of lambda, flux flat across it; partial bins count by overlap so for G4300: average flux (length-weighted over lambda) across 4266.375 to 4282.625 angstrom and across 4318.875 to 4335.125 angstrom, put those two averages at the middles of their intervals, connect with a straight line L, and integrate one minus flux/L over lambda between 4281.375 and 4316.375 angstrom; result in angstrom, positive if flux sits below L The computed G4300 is 3.4 angstrom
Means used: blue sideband 21.4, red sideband 22.7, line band 19.8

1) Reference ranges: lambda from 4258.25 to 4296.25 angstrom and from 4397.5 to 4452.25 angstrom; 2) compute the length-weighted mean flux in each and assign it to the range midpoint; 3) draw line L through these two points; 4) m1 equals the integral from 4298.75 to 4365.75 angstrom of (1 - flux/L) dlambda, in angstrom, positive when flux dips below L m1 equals 3.3 angstrom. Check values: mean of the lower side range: 21.7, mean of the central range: 21.3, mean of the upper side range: 23.4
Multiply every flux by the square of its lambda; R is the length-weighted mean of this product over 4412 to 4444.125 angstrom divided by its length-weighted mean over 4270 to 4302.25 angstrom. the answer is 1.20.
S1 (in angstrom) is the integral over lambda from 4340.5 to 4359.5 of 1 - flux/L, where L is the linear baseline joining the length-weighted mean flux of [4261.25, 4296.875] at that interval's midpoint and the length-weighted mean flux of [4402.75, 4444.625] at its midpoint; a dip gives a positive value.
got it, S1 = 0.7 angstrom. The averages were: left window 21.7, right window 23.4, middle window 21.6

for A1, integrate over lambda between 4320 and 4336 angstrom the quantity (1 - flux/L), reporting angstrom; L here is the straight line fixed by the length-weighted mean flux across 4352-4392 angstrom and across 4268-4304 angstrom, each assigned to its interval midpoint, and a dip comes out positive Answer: -0.4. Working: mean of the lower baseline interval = 20.6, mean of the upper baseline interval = 23.4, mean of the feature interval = 22.5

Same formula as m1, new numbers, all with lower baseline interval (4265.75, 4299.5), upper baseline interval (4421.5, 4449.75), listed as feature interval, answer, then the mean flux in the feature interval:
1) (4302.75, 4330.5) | 1.20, 20.7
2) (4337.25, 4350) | 1.94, 18.7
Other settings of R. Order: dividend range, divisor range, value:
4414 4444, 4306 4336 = 1.13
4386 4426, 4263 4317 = 1.18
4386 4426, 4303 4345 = 1.17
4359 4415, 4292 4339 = 1.15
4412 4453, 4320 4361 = 1.14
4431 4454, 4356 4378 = 0.99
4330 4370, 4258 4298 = 1.07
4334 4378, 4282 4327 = 1.12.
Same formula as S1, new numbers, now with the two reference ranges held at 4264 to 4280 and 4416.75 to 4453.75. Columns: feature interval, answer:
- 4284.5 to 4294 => 0.40 angstrom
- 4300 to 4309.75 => 1.85 angstrom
